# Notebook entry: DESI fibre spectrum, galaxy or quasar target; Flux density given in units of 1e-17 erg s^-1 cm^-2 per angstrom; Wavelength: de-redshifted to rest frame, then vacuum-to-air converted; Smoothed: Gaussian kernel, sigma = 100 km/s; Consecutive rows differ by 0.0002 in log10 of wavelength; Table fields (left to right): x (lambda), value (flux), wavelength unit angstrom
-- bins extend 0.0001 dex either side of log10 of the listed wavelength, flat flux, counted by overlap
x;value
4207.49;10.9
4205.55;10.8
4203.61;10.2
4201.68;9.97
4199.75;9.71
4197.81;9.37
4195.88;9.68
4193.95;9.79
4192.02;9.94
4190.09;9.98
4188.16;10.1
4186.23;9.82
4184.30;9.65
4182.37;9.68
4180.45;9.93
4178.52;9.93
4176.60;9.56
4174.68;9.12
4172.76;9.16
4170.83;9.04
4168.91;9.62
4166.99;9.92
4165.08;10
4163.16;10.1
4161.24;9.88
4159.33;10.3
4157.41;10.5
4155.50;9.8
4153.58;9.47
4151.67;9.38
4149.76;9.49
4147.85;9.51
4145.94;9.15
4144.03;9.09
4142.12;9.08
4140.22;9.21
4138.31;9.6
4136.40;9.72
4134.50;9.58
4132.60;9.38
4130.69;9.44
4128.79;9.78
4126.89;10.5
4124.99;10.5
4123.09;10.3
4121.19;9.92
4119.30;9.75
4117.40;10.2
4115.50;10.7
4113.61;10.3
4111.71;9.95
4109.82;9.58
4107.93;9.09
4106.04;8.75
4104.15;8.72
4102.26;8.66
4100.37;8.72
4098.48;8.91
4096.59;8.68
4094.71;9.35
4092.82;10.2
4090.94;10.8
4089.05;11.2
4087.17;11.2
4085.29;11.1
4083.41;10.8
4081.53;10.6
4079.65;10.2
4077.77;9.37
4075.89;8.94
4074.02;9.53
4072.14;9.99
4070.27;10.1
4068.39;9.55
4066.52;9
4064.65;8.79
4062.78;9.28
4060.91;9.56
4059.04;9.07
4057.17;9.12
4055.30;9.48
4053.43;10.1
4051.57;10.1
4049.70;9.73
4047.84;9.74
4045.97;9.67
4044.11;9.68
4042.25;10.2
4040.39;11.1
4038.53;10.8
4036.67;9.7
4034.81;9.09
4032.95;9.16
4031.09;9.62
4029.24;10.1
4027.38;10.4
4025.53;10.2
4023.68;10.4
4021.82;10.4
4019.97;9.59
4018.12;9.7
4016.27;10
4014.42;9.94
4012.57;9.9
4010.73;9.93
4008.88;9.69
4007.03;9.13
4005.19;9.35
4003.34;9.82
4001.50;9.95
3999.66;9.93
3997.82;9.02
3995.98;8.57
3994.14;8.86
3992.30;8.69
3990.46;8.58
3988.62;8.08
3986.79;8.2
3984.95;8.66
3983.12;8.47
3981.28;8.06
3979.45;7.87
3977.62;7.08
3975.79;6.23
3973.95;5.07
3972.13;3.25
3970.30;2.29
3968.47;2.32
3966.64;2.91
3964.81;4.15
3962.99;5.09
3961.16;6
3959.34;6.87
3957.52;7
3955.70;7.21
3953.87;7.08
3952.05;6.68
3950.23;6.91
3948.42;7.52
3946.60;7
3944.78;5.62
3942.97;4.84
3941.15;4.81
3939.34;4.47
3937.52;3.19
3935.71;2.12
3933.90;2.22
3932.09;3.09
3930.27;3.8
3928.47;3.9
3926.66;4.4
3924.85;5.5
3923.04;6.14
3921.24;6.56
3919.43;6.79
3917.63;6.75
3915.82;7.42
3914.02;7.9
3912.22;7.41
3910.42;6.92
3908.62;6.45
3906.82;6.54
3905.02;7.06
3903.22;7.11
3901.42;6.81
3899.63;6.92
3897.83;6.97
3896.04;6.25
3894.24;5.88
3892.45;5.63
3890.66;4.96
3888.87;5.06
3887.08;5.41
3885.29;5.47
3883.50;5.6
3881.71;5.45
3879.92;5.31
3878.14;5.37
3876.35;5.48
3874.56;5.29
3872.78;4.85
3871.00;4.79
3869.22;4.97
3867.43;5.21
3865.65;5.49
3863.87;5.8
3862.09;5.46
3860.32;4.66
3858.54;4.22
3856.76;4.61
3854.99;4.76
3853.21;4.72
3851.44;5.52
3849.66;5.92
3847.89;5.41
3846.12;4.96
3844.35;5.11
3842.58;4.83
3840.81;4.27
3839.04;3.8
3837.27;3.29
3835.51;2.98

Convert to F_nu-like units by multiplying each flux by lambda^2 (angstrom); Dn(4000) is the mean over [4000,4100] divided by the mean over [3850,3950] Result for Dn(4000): 1.93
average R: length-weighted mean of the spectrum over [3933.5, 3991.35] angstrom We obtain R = 5.84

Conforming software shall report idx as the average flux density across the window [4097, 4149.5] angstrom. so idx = 9.55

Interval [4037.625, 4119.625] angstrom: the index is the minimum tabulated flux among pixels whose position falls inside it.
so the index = 8.66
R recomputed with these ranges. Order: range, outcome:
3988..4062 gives 9.66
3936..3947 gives 4.74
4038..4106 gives 9.76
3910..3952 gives 5.45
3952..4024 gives 7.75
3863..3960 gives 5.74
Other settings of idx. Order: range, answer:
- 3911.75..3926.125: 6.73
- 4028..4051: 9.89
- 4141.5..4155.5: 9.35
